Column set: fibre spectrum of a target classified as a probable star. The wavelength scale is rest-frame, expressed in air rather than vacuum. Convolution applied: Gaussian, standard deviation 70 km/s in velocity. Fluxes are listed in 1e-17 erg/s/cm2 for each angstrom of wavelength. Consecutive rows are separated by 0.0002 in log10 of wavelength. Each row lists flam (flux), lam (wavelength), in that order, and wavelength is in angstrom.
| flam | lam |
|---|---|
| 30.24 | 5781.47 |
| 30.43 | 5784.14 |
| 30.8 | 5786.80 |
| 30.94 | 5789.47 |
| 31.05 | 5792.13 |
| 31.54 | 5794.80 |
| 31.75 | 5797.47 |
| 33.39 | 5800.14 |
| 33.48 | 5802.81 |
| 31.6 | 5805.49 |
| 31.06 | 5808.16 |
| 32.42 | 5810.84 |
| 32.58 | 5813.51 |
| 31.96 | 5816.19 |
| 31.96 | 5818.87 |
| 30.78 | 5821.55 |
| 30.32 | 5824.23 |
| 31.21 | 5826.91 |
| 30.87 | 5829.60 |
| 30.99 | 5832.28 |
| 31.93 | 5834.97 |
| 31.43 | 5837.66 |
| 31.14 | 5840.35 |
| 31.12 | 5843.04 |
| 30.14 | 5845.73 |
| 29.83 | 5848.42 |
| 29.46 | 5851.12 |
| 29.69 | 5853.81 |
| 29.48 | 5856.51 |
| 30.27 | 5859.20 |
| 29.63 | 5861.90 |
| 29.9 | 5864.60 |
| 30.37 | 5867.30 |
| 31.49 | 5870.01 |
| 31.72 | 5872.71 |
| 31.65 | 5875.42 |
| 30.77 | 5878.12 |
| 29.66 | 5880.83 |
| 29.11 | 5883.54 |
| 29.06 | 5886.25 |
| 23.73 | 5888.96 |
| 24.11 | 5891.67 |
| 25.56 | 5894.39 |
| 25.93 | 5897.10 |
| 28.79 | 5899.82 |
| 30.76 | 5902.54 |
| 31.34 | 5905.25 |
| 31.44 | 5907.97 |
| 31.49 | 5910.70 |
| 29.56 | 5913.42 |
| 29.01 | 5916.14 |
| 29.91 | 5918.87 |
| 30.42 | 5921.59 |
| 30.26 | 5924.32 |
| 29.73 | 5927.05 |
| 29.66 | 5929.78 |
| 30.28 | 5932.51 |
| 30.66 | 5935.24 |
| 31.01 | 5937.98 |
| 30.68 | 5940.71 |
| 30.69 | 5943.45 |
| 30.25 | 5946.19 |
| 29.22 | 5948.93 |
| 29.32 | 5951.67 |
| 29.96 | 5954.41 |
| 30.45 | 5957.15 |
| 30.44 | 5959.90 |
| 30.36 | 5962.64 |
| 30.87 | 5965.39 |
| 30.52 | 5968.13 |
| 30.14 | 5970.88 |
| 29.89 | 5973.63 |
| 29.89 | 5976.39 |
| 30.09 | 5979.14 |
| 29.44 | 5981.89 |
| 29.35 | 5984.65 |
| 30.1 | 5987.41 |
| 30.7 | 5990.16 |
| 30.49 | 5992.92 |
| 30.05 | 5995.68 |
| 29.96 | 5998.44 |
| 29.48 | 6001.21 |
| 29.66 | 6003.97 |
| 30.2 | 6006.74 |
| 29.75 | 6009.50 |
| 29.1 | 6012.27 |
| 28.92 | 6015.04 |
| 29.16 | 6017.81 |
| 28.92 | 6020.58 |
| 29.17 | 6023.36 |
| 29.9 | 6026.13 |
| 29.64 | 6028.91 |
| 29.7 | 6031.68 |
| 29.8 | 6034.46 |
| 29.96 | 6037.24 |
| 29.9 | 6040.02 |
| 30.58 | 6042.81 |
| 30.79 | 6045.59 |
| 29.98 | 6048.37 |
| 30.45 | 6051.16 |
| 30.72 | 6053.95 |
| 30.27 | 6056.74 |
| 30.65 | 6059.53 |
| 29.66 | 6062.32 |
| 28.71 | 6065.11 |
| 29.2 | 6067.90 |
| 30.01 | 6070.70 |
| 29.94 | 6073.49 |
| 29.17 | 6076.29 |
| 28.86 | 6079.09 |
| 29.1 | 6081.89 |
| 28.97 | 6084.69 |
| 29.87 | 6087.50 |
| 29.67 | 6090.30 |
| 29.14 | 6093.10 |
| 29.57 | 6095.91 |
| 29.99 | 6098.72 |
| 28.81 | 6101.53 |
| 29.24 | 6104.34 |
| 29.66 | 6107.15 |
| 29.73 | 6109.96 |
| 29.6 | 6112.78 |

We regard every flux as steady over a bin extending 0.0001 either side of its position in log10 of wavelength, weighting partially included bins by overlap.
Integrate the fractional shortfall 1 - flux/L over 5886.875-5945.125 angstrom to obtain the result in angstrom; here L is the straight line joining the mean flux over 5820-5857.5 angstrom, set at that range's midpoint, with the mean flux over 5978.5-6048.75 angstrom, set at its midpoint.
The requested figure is 1.8 angstrom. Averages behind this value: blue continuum 30.6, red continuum 29.8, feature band 29.3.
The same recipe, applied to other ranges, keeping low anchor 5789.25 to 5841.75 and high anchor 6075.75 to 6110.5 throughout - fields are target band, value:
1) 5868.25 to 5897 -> 2.3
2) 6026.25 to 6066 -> -0.4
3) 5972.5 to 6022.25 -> 0.7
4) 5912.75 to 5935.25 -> 0.6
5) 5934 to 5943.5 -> 0.0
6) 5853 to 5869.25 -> 0.7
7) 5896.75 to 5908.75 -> 0.4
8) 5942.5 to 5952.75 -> 0.2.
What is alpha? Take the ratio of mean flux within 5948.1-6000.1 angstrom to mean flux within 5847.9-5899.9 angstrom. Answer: 1.04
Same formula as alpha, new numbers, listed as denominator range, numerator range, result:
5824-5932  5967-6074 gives 1.00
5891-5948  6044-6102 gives 1.00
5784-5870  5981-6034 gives 0.96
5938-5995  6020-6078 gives 0.99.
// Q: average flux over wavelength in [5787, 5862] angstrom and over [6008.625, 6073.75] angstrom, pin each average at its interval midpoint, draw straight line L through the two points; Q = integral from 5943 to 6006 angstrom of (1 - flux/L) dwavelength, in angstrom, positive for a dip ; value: 0.3 angstrom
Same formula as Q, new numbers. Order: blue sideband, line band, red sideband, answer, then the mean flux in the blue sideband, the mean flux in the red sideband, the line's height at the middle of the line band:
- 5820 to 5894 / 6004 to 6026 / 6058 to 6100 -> 0.2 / 29.9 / 29.5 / 29.6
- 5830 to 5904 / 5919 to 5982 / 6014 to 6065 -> -1.0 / 29.6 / 29.9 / 29.7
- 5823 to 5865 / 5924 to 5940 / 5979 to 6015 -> -0.1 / 30.5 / 29.8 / 30.1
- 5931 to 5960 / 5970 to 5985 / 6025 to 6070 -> 0.2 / 30.3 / 30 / 30.2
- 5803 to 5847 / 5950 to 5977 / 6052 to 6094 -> 0.2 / 31.4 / 29.6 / 30.4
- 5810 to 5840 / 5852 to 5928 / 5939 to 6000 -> 3.5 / 31.5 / 30.1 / 30.9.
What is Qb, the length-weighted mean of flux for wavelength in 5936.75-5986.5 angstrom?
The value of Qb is 30.1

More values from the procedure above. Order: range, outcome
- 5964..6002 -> 30.1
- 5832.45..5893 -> 29.8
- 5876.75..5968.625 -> 29.6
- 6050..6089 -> 29.7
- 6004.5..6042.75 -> 29.6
